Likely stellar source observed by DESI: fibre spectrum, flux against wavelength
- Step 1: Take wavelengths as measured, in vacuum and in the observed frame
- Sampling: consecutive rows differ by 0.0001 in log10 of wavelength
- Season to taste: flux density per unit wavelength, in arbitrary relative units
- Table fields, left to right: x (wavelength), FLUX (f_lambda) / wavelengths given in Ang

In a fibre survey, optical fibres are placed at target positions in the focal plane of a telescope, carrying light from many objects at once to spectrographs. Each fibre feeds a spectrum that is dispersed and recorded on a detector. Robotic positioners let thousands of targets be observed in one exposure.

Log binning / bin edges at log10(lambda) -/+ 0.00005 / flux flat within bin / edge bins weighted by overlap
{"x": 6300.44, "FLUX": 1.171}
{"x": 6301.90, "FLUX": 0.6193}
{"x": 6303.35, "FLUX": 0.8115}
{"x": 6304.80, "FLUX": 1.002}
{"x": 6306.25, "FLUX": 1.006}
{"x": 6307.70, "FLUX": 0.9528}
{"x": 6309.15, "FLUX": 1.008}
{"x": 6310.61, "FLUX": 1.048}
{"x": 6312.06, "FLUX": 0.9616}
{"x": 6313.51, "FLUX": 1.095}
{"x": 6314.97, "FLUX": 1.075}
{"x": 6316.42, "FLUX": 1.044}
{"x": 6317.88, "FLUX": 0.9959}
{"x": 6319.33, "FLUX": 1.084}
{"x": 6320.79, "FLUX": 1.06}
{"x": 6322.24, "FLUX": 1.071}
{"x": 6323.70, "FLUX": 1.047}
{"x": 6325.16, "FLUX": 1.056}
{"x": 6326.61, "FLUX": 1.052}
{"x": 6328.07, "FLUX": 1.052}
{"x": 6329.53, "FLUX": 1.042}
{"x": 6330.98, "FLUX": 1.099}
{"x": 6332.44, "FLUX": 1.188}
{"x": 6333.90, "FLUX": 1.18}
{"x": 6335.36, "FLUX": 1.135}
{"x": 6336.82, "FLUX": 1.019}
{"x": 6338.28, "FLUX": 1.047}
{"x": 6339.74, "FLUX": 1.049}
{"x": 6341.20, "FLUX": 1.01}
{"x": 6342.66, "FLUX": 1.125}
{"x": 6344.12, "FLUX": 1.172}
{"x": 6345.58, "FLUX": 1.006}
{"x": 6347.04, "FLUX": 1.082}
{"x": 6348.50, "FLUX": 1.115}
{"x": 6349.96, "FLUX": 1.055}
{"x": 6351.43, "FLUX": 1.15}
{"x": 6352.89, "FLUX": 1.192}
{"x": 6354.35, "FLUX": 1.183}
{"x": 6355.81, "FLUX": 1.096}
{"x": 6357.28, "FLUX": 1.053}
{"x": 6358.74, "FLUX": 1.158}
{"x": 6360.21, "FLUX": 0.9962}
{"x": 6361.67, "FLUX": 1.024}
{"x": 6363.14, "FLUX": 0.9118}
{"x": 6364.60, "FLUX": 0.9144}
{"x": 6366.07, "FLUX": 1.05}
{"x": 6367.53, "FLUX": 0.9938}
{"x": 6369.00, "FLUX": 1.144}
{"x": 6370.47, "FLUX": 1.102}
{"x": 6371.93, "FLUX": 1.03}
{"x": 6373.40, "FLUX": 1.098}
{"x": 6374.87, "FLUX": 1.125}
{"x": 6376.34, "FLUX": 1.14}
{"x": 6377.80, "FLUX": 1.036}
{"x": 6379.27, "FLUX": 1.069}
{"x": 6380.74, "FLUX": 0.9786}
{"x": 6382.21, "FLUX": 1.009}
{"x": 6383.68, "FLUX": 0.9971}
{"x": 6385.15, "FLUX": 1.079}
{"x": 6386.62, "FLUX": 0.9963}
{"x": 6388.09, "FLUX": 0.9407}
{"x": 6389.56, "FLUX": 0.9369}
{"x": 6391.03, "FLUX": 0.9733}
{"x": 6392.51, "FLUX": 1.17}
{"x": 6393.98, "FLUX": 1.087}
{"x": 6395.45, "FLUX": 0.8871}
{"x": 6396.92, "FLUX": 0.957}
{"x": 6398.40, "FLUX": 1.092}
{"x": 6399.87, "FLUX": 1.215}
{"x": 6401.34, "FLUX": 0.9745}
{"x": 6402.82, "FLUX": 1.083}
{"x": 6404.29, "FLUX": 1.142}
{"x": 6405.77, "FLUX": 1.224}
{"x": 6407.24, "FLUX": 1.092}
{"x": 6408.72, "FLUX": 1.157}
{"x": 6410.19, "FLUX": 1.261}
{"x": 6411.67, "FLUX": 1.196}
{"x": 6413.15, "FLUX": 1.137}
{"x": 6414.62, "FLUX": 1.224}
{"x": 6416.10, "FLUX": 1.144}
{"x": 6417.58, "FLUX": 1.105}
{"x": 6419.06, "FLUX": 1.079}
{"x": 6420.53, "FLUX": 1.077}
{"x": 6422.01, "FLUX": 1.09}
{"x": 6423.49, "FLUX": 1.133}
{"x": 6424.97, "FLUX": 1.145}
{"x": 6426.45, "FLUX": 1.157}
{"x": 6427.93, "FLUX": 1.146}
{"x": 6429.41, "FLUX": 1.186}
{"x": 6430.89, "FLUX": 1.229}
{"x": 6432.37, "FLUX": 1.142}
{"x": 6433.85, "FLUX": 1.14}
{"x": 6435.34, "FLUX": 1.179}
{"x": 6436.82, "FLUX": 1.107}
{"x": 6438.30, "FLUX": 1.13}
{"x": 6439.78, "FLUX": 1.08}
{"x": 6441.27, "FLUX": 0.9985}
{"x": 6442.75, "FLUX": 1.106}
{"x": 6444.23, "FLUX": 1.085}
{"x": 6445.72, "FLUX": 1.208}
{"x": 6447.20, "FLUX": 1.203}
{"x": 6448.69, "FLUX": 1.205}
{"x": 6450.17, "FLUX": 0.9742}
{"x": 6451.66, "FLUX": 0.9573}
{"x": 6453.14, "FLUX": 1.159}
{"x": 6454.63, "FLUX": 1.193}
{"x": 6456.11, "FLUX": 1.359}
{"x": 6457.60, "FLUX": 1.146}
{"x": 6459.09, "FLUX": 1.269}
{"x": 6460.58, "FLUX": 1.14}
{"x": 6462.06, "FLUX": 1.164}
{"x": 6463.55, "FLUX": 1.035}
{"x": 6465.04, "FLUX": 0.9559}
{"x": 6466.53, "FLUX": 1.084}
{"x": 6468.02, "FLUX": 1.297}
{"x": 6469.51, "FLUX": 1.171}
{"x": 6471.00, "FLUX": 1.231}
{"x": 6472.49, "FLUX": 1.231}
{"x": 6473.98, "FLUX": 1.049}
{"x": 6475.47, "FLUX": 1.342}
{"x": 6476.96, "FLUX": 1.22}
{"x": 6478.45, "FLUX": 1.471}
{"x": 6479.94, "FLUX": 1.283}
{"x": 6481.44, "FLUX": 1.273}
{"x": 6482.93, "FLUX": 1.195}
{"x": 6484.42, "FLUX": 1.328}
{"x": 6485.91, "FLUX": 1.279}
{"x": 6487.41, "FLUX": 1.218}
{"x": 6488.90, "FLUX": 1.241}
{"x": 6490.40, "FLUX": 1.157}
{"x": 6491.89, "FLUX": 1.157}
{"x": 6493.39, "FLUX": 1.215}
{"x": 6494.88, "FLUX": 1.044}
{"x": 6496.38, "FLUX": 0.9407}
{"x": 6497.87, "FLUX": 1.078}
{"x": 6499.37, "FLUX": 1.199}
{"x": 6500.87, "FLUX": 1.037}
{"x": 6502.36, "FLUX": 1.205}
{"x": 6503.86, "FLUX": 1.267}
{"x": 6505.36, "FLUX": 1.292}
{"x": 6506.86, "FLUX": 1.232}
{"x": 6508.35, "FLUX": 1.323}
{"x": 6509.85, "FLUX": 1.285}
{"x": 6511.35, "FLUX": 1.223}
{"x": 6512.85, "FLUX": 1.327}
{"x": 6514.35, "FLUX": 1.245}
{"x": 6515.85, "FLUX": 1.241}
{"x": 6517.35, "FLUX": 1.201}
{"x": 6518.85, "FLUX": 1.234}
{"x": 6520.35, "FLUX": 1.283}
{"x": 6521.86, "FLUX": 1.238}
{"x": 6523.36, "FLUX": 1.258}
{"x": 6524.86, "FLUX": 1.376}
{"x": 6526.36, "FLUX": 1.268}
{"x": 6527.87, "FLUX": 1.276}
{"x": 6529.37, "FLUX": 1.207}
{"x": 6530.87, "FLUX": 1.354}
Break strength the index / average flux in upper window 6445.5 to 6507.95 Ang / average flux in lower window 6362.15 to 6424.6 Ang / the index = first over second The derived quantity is 1.1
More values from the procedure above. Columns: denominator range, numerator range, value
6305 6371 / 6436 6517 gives 1.11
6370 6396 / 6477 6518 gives 1.18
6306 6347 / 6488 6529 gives 1.15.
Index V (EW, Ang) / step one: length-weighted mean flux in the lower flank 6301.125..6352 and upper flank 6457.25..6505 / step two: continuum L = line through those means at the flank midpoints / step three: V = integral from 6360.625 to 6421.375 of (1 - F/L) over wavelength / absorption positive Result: 1.86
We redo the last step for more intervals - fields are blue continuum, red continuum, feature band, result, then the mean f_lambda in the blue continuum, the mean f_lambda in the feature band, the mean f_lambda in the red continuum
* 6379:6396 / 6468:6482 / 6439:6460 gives 0.8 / 1.01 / 1.14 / 1.25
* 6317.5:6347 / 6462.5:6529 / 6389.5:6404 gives 1.1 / 1.08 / 1.05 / 1.22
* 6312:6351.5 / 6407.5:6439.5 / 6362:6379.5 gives 0.9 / 1.07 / 1.05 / 1.15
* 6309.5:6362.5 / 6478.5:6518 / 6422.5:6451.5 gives 0.8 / 1.08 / 1.13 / 1.22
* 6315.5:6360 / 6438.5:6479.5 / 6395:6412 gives 0.3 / 1.09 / 1.11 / 1.16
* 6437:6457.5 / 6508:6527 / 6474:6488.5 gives -1.0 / 1.13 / 1.28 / 1.27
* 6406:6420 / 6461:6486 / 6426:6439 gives 0.2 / 1.16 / 1.16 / 1.21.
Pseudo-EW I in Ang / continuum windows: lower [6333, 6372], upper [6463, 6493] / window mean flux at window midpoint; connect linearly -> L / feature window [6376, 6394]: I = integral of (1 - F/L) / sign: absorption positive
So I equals 1.3 Ang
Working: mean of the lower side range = 1.08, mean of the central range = 1.03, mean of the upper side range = 1.21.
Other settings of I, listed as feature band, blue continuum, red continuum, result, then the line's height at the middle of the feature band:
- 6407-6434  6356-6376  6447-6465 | -1.13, 1.1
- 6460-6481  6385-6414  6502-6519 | 0.04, 1.19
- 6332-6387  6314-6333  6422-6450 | 0.89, 1.09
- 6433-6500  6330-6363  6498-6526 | 2.04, 1.2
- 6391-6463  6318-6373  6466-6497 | 1.67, 1.16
